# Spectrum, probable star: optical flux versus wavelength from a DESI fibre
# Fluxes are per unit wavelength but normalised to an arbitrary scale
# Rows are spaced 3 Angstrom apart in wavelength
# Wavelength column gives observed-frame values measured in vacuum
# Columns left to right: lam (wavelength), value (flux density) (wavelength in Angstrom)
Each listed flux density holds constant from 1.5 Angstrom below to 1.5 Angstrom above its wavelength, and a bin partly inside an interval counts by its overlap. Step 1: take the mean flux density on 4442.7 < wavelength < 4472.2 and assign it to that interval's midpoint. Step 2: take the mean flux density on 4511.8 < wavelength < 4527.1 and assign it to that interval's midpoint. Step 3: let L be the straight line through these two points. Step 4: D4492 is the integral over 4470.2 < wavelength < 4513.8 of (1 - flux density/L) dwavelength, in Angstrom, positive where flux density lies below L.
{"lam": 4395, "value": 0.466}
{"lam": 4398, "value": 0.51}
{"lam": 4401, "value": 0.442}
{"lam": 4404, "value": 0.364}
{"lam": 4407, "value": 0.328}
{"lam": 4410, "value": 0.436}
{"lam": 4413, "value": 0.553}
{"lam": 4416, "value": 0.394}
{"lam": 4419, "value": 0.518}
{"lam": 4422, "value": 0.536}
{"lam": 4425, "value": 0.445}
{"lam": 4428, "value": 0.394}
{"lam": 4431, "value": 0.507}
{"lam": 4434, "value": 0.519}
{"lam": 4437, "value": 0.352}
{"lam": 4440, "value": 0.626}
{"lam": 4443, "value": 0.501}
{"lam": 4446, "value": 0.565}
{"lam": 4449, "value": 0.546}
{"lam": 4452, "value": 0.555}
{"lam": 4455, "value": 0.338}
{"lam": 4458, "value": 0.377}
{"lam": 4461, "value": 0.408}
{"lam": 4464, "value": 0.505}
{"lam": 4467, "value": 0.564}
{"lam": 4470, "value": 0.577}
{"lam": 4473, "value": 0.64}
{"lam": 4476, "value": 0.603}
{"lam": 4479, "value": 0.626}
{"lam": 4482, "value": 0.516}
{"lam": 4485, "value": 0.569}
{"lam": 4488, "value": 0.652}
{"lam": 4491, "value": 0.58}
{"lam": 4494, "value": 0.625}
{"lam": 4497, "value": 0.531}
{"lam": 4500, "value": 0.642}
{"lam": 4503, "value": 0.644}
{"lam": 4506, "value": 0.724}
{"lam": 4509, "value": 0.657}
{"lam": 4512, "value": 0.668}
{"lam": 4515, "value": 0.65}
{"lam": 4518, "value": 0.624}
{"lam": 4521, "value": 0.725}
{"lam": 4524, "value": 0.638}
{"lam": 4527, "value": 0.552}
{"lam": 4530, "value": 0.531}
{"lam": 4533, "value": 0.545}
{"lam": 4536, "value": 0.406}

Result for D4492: -2.8 Angstrom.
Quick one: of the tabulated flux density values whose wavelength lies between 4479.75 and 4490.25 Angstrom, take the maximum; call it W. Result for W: 0.652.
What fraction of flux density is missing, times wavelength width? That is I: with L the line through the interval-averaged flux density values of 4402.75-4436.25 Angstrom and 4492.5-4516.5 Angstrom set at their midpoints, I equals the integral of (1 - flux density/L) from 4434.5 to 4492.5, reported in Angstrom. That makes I 2.1 Angstrom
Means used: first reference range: 0.452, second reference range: 0.643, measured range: 0.531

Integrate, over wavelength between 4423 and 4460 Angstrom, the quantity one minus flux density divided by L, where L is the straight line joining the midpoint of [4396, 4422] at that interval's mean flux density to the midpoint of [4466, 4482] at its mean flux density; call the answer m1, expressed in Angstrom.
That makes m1 3.1 Angstrom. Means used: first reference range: 0.449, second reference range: 0.595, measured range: 0.477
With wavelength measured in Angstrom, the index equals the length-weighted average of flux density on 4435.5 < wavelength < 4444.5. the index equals 0.493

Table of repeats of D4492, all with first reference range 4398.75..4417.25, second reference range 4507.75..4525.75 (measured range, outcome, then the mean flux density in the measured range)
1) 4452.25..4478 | 2.0 Angstrom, 0.507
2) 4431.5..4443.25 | -0.3 Angstrom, 0.5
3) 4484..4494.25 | -0.1 Angstrom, 0.606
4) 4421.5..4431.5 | 0.1 Angstrom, 0.46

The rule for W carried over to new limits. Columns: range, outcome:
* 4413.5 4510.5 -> 0.724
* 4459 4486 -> 0.64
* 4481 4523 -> 0.725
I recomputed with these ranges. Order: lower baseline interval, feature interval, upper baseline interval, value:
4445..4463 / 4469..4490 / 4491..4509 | -1.6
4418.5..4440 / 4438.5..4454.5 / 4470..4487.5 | -0.9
